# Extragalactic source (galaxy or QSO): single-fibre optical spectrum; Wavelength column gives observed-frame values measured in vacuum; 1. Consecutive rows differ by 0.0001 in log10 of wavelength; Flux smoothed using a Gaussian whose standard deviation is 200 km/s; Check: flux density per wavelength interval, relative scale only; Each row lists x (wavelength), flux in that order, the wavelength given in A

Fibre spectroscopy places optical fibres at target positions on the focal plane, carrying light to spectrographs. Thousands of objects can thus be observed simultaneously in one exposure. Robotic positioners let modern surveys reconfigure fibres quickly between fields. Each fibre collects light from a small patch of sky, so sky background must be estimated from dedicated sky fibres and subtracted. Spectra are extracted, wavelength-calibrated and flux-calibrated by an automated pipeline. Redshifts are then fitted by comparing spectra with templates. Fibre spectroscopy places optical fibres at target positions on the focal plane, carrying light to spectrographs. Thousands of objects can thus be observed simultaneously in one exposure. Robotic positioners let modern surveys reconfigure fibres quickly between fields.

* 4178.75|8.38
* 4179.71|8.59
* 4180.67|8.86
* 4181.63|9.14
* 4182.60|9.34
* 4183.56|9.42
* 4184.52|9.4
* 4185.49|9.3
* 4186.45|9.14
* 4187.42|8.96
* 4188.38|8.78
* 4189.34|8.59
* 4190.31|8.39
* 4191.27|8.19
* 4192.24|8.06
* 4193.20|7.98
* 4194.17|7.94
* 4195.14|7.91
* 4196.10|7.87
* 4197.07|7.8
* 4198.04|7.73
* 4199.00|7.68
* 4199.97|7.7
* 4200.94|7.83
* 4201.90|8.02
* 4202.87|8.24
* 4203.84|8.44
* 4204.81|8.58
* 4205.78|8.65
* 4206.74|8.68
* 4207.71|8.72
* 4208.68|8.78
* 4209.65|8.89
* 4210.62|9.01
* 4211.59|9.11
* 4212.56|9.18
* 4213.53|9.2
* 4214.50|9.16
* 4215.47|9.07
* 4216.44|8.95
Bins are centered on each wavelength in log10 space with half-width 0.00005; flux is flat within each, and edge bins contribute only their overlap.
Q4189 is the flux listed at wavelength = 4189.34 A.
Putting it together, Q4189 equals 8.59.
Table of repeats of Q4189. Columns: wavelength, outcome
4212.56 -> 9.18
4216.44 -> 8.95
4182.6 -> 9.34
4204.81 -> 8.58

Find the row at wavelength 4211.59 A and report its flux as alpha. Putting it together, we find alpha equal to 9.11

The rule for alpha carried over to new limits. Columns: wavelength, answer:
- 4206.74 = 8.68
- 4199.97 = 7.7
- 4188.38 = 8.78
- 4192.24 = 8.06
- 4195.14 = 7.91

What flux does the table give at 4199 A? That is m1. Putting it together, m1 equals 7.68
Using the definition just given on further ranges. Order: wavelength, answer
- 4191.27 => 8.19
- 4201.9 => 8.02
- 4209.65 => 8.89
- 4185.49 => 9.3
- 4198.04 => 7.73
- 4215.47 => 9.07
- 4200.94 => 7.83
